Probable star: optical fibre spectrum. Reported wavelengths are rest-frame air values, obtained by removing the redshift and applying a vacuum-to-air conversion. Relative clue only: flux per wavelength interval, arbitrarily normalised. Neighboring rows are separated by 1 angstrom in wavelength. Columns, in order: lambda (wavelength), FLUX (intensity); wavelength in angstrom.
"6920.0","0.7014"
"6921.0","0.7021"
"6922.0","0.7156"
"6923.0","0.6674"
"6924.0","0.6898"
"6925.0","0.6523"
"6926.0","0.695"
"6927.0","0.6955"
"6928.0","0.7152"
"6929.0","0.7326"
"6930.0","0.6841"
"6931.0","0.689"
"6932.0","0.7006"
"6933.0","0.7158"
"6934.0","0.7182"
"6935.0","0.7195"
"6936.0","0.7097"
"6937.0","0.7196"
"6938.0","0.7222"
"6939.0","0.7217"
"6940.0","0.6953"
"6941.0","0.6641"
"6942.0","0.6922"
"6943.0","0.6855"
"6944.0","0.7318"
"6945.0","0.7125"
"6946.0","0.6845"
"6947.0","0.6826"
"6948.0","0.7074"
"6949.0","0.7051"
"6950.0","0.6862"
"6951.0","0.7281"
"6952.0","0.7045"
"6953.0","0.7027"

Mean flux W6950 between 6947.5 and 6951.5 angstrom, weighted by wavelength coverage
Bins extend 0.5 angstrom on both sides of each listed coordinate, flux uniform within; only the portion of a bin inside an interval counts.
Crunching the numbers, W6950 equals 0.707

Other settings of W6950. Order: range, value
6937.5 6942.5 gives 0.699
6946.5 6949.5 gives 0.698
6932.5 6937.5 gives 0.717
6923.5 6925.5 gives 0.671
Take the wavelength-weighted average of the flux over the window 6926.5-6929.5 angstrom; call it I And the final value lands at 0.714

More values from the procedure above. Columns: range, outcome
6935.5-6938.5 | 0.717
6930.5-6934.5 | 0.706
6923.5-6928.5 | 0.69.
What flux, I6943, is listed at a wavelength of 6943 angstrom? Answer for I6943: 0.6855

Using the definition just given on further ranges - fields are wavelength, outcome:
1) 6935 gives 0.7195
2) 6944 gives 0.7318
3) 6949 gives 0.7051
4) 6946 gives 0.6845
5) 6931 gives 0.689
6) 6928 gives 0.7152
